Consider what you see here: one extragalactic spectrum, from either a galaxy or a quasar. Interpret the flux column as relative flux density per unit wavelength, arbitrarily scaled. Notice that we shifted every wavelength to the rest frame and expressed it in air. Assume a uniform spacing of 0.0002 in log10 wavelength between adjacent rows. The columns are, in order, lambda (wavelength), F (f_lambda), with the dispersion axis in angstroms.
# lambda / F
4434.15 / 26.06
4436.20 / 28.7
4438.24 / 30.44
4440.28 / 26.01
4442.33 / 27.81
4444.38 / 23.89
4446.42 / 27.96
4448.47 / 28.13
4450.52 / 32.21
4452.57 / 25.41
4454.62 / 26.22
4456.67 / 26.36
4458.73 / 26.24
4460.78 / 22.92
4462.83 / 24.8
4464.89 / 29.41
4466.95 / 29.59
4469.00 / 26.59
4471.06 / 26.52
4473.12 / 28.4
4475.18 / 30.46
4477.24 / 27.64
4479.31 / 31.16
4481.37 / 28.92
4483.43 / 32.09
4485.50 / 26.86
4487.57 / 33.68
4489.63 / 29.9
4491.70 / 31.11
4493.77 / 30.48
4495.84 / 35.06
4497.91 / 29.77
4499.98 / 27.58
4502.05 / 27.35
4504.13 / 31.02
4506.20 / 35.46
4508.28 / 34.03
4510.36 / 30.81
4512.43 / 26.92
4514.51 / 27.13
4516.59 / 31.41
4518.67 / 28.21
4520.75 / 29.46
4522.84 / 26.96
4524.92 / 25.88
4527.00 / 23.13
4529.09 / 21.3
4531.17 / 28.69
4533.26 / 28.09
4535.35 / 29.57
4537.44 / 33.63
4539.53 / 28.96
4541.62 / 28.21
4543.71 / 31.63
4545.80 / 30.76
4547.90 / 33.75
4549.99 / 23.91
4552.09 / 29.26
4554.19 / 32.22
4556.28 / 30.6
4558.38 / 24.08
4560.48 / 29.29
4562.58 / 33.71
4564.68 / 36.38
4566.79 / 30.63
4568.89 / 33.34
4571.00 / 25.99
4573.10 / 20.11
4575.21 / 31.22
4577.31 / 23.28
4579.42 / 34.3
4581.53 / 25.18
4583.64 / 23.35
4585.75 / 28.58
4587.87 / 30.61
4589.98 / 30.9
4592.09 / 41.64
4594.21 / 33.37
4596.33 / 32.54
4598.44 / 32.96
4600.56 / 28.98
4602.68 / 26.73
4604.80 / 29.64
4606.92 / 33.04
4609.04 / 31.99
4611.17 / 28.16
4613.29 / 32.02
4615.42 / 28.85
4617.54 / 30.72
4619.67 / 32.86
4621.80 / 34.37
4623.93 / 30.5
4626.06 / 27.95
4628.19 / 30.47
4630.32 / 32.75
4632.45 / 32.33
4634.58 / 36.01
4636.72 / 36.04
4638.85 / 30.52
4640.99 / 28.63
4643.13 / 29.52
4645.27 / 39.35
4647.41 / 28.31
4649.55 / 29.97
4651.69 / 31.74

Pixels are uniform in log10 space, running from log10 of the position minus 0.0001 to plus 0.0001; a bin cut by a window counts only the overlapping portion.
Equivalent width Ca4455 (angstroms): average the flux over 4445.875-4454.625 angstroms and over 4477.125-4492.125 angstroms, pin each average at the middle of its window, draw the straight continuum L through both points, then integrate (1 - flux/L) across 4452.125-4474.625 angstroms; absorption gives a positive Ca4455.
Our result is 1.8 angstroms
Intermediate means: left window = 28.2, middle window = 26.7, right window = 30.3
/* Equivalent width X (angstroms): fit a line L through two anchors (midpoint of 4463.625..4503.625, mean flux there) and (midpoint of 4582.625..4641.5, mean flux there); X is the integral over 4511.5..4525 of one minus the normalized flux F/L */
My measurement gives 0.9 angstroms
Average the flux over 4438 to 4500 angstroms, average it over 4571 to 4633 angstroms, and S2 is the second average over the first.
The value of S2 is 1.06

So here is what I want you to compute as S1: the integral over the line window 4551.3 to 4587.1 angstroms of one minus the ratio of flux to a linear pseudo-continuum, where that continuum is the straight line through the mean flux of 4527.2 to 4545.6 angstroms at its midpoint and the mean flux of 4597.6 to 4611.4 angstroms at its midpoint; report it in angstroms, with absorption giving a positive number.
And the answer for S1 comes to 0.6 angstroms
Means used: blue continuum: 28.6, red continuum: 30.3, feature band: 28.9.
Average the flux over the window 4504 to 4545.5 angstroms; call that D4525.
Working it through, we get 29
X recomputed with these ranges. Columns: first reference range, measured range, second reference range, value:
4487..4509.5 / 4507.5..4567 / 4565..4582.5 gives 1.1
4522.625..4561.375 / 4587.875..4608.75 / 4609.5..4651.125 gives -1.2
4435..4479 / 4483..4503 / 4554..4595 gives -1.5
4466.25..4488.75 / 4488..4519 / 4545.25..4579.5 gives -1.3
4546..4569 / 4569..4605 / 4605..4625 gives 1.7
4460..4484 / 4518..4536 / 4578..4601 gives 1.7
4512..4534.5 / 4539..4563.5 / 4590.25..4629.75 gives -1.1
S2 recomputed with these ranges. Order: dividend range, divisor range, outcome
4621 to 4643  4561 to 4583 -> 1.09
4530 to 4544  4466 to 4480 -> 1.04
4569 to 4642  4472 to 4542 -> 1.04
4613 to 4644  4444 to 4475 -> 1.16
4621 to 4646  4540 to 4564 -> 1.08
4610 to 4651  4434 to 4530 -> 1.11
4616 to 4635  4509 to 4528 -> 1.14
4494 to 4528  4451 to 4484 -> 1.06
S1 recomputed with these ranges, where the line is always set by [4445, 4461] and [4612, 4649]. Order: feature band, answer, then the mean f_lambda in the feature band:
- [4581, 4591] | 0.90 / 27.8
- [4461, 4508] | -2.97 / 29.7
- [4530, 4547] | -0.33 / 29.9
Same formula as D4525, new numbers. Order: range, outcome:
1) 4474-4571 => 29.7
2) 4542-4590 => 29.2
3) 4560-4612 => 30.3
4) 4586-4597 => 33.4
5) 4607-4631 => 31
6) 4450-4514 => 29.2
